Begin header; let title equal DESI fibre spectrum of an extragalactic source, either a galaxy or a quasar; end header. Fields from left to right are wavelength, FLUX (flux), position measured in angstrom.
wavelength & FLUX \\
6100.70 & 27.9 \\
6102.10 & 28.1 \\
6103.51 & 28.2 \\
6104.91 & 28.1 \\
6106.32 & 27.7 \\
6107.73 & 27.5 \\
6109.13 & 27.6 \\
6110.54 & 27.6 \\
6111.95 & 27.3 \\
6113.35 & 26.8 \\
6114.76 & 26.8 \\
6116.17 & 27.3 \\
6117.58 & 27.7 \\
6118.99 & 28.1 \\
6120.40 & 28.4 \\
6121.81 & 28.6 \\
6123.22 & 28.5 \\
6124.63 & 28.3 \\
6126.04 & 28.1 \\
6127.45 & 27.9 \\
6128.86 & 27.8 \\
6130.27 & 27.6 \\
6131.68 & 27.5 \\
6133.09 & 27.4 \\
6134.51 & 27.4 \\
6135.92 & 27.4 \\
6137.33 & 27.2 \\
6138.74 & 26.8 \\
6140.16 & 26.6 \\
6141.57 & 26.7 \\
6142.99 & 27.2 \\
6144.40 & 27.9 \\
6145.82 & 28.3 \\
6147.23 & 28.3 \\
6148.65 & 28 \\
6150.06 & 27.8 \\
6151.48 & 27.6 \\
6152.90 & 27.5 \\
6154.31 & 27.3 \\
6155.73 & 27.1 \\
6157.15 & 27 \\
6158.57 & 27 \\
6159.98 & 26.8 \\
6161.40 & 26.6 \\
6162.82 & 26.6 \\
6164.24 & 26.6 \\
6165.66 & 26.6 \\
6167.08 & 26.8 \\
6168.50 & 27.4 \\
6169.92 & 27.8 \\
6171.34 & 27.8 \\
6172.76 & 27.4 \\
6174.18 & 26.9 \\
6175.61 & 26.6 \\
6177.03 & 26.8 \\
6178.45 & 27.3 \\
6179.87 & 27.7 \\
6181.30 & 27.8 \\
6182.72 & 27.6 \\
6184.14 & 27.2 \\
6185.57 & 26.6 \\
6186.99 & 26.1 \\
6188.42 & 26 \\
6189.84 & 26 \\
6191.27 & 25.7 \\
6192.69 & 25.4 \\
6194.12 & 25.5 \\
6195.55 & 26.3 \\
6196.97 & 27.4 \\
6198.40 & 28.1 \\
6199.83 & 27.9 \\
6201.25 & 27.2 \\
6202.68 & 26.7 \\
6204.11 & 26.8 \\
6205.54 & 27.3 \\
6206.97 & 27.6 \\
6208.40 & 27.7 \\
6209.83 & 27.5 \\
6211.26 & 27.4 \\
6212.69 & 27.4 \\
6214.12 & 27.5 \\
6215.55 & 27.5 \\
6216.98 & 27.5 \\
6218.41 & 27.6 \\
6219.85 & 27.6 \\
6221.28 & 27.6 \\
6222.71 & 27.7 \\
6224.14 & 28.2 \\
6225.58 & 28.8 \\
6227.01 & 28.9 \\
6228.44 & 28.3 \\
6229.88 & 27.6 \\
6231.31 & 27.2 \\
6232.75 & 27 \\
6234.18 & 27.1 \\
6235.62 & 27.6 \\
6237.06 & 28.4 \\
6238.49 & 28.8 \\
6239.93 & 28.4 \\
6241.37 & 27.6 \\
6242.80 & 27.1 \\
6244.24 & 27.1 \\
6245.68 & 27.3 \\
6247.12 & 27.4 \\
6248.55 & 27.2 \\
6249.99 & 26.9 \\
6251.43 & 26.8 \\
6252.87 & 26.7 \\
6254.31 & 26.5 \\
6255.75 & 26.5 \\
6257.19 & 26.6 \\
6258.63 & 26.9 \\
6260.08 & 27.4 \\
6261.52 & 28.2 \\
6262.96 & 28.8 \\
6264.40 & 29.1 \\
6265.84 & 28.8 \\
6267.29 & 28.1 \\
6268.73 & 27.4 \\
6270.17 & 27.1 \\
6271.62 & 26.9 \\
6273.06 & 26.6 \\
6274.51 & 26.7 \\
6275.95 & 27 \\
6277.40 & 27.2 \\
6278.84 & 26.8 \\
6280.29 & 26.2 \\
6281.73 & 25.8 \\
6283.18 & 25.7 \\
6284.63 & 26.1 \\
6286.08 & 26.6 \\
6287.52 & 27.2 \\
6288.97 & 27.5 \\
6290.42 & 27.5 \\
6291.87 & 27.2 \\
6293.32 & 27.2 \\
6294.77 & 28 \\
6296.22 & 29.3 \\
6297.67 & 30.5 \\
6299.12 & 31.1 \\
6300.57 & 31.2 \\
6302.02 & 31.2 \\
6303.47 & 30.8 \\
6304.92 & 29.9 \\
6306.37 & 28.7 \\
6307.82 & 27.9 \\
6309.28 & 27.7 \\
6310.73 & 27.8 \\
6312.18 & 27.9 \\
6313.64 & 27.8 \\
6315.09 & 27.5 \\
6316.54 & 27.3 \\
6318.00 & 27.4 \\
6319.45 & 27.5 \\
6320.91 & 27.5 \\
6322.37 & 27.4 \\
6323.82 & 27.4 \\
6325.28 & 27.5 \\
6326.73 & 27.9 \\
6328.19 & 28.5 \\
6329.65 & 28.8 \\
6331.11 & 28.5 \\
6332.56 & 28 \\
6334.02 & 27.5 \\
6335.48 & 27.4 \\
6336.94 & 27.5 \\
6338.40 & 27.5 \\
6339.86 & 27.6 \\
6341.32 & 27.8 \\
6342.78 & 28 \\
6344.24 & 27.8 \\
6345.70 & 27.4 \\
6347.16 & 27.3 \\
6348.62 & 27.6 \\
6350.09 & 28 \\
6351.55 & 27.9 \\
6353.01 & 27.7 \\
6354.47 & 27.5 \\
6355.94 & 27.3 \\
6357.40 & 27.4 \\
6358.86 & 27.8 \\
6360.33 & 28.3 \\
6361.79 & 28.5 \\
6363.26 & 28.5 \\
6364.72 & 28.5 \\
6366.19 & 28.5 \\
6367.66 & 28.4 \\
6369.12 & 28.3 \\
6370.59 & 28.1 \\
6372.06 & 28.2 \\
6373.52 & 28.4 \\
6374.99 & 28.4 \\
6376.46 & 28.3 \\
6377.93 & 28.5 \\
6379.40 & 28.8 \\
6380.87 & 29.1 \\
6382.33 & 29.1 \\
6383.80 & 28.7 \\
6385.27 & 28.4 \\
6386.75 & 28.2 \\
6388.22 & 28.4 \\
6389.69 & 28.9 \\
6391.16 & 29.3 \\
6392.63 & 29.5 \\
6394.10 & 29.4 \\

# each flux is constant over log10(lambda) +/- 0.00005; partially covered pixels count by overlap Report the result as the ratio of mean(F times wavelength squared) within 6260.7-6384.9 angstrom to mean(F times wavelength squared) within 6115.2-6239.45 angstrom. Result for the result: 1.1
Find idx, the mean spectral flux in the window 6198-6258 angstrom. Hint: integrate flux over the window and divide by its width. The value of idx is 27.5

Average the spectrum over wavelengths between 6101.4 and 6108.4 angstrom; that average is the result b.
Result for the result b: 27.9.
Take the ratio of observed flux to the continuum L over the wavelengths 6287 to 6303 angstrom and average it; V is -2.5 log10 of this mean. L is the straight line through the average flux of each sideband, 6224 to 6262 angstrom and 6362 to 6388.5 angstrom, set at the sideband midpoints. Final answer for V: -0.04 mag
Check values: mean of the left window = 27.5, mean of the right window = 28.5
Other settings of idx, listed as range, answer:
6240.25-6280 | 27.3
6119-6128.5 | 28.3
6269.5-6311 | 27.9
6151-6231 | 27.2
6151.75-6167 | 26.9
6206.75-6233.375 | 27.7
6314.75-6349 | 27.7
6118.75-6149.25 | 27.7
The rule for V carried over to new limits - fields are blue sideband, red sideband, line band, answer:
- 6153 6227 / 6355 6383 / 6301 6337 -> -0.007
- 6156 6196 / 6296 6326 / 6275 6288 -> 0.068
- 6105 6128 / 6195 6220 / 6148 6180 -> 0.016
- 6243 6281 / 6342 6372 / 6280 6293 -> 0.030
